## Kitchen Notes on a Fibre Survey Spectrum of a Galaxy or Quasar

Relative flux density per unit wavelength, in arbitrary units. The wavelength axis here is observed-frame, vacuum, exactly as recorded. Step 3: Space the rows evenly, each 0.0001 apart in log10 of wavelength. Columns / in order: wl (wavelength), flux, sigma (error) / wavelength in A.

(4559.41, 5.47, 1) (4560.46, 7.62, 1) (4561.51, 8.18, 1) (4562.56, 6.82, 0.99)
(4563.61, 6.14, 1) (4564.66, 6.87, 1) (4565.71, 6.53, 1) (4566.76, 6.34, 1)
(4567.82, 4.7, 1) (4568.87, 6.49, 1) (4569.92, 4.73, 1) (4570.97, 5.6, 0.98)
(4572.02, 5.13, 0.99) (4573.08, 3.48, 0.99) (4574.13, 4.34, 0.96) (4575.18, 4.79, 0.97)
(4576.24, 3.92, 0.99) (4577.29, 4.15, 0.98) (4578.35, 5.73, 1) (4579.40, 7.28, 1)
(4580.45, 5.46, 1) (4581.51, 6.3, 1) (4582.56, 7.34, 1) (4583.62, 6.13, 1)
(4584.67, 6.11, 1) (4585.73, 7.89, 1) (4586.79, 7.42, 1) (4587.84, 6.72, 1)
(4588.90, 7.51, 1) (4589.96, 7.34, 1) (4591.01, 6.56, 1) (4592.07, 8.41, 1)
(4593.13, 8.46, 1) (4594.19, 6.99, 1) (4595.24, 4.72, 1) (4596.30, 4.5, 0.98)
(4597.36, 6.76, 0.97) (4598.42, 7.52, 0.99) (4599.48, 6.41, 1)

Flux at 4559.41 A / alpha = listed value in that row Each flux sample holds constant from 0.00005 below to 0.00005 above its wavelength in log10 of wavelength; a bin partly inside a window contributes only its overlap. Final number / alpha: 5.47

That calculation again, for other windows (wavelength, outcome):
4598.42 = 7.52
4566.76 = 6.34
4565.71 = 6.53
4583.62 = 6.13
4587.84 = 6.72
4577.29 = 4.15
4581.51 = 6.3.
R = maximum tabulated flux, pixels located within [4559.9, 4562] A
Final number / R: 8.18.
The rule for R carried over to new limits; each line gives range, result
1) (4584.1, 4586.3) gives 7.89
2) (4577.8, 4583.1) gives 7.34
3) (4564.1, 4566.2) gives 6.87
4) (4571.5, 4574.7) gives 5.13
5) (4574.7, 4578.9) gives 5.73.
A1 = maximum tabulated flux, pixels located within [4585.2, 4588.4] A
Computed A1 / 7.89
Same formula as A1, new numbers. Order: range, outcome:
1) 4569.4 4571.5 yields 5.6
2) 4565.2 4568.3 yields 6.53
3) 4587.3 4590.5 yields 7.51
